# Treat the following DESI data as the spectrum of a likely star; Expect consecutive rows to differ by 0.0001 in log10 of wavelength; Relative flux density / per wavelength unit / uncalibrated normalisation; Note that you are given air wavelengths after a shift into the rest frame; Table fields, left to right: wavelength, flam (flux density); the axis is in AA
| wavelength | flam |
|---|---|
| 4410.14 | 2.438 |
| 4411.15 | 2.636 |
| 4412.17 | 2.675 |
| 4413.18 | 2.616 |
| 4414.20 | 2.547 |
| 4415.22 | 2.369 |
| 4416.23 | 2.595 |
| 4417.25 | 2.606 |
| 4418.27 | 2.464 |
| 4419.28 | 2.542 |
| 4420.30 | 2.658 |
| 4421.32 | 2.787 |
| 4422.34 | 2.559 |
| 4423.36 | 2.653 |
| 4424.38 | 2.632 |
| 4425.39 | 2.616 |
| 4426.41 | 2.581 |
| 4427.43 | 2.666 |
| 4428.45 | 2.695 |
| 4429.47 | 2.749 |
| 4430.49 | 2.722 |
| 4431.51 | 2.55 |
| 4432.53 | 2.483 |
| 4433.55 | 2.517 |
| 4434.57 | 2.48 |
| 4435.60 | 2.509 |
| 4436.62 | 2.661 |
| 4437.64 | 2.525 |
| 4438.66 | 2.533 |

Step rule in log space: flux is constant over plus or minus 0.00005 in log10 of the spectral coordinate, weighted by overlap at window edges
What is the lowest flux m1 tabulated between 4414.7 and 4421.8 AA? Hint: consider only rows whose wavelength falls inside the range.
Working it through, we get 2.369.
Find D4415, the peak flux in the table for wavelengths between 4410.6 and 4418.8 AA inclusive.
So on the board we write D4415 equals 2.675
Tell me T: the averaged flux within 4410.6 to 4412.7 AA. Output 2.66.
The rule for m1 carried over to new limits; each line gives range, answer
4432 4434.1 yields 2.483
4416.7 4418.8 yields 2.464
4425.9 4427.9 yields 2.581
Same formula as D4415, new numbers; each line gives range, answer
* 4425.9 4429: 2.695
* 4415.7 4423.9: 2.787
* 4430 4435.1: 2.722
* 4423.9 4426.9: 2.632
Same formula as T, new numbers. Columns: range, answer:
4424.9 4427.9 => 2.62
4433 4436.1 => 2.5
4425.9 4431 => 2.68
